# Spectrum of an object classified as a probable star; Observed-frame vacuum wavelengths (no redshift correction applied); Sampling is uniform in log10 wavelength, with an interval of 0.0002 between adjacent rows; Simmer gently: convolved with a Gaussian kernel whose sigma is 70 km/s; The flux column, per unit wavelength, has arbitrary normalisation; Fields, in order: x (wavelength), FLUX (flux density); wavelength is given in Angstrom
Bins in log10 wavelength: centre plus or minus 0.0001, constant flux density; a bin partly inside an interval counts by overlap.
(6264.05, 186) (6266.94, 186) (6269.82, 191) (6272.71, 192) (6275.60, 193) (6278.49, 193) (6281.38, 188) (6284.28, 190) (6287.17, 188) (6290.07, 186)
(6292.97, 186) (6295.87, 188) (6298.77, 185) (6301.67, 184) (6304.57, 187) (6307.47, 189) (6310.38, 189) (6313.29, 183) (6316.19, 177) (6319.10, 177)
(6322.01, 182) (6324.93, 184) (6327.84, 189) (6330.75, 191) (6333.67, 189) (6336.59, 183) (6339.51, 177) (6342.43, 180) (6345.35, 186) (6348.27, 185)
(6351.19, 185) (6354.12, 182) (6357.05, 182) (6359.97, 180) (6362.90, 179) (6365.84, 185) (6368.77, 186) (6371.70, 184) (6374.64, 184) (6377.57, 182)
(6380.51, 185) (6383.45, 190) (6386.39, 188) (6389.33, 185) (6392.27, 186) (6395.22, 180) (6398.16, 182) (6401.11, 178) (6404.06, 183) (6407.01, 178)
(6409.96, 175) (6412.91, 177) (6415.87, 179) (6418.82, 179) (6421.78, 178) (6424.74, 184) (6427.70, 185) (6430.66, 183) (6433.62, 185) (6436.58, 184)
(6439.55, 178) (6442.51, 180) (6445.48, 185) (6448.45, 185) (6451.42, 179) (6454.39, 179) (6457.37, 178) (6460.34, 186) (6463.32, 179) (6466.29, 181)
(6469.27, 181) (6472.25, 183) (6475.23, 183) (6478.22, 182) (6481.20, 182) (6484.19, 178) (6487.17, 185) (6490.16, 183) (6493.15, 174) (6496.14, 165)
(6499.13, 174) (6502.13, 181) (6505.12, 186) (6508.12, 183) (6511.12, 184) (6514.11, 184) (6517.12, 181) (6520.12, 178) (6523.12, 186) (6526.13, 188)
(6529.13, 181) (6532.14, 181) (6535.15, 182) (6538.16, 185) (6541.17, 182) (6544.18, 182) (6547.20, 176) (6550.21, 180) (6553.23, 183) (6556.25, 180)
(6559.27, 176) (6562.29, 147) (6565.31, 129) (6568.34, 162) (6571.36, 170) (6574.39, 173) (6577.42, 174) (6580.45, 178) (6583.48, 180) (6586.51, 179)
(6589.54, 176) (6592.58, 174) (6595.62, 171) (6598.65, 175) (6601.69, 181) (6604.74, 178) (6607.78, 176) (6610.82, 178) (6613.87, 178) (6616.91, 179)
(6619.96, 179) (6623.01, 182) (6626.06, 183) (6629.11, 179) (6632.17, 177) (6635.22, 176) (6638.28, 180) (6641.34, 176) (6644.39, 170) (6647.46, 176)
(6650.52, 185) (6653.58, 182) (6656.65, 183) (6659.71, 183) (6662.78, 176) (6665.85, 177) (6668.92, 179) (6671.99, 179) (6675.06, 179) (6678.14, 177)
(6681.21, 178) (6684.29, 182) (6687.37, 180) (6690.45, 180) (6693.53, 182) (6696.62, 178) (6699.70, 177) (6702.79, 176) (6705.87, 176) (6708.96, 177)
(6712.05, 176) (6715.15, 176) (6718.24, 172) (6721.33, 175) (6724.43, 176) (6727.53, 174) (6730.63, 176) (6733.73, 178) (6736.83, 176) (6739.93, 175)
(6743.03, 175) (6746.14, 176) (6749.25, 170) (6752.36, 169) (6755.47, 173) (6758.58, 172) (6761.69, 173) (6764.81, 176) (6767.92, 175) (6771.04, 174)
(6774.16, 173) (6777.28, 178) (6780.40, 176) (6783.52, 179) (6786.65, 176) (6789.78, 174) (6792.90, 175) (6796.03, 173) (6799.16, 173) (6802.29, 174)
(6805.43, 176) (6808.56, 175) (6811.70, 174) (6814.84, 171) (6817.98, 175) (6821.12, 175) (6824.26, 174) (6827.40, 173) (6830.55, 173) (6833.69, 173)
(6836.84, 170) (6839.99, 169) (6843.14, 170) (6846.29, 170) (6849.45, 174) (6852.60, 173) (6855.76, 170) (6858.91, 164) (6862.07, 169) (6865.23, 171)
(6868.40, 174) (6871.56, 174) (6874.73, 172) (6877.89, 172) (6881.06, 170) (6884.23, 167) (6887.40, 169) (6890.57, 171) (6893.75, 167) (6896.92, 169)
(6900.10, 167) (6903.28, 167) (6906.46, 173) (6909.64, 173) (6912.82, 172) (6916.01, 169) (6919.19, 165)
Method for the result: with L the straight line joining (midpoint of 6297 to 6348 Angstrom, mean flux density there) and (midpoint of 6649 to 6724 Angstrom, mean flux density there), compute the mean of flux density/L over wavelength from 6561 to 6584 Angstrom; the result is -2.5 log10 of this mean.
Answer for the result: 0.11 mag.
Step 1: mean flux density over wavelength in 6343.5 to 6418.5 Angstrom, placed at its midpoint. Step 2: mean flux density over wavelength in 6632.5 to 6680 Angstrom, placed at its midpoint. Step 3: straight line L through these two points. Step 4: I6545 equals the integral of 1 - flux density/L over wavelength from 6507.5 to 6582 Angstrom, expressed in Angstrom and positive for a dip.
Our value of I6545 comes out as 1.7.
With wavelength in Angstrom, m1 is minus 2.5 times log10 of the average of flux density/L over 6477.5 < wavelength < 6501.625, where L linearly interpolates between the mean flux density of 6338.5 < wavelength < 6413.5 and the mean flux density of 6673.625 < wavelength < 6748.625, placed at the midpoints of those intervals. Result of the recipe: 0.02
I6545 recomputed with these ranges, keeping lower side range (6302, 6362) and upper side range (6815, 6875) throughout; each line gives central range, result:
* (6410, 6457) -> 0.1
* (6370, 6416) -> 0.0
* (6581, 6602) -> 0.2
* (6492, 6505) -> 0.4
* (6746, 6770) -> 0.1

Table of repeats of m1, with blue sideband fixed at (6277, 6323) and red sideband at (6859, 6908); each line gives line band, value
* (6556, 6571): 0.13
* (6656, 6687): -0.02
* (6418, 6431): 0.00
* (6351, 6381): 0.01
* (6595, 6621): 0.00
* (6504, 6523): -0.02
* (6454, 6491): 0.00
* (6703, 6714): -0.01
